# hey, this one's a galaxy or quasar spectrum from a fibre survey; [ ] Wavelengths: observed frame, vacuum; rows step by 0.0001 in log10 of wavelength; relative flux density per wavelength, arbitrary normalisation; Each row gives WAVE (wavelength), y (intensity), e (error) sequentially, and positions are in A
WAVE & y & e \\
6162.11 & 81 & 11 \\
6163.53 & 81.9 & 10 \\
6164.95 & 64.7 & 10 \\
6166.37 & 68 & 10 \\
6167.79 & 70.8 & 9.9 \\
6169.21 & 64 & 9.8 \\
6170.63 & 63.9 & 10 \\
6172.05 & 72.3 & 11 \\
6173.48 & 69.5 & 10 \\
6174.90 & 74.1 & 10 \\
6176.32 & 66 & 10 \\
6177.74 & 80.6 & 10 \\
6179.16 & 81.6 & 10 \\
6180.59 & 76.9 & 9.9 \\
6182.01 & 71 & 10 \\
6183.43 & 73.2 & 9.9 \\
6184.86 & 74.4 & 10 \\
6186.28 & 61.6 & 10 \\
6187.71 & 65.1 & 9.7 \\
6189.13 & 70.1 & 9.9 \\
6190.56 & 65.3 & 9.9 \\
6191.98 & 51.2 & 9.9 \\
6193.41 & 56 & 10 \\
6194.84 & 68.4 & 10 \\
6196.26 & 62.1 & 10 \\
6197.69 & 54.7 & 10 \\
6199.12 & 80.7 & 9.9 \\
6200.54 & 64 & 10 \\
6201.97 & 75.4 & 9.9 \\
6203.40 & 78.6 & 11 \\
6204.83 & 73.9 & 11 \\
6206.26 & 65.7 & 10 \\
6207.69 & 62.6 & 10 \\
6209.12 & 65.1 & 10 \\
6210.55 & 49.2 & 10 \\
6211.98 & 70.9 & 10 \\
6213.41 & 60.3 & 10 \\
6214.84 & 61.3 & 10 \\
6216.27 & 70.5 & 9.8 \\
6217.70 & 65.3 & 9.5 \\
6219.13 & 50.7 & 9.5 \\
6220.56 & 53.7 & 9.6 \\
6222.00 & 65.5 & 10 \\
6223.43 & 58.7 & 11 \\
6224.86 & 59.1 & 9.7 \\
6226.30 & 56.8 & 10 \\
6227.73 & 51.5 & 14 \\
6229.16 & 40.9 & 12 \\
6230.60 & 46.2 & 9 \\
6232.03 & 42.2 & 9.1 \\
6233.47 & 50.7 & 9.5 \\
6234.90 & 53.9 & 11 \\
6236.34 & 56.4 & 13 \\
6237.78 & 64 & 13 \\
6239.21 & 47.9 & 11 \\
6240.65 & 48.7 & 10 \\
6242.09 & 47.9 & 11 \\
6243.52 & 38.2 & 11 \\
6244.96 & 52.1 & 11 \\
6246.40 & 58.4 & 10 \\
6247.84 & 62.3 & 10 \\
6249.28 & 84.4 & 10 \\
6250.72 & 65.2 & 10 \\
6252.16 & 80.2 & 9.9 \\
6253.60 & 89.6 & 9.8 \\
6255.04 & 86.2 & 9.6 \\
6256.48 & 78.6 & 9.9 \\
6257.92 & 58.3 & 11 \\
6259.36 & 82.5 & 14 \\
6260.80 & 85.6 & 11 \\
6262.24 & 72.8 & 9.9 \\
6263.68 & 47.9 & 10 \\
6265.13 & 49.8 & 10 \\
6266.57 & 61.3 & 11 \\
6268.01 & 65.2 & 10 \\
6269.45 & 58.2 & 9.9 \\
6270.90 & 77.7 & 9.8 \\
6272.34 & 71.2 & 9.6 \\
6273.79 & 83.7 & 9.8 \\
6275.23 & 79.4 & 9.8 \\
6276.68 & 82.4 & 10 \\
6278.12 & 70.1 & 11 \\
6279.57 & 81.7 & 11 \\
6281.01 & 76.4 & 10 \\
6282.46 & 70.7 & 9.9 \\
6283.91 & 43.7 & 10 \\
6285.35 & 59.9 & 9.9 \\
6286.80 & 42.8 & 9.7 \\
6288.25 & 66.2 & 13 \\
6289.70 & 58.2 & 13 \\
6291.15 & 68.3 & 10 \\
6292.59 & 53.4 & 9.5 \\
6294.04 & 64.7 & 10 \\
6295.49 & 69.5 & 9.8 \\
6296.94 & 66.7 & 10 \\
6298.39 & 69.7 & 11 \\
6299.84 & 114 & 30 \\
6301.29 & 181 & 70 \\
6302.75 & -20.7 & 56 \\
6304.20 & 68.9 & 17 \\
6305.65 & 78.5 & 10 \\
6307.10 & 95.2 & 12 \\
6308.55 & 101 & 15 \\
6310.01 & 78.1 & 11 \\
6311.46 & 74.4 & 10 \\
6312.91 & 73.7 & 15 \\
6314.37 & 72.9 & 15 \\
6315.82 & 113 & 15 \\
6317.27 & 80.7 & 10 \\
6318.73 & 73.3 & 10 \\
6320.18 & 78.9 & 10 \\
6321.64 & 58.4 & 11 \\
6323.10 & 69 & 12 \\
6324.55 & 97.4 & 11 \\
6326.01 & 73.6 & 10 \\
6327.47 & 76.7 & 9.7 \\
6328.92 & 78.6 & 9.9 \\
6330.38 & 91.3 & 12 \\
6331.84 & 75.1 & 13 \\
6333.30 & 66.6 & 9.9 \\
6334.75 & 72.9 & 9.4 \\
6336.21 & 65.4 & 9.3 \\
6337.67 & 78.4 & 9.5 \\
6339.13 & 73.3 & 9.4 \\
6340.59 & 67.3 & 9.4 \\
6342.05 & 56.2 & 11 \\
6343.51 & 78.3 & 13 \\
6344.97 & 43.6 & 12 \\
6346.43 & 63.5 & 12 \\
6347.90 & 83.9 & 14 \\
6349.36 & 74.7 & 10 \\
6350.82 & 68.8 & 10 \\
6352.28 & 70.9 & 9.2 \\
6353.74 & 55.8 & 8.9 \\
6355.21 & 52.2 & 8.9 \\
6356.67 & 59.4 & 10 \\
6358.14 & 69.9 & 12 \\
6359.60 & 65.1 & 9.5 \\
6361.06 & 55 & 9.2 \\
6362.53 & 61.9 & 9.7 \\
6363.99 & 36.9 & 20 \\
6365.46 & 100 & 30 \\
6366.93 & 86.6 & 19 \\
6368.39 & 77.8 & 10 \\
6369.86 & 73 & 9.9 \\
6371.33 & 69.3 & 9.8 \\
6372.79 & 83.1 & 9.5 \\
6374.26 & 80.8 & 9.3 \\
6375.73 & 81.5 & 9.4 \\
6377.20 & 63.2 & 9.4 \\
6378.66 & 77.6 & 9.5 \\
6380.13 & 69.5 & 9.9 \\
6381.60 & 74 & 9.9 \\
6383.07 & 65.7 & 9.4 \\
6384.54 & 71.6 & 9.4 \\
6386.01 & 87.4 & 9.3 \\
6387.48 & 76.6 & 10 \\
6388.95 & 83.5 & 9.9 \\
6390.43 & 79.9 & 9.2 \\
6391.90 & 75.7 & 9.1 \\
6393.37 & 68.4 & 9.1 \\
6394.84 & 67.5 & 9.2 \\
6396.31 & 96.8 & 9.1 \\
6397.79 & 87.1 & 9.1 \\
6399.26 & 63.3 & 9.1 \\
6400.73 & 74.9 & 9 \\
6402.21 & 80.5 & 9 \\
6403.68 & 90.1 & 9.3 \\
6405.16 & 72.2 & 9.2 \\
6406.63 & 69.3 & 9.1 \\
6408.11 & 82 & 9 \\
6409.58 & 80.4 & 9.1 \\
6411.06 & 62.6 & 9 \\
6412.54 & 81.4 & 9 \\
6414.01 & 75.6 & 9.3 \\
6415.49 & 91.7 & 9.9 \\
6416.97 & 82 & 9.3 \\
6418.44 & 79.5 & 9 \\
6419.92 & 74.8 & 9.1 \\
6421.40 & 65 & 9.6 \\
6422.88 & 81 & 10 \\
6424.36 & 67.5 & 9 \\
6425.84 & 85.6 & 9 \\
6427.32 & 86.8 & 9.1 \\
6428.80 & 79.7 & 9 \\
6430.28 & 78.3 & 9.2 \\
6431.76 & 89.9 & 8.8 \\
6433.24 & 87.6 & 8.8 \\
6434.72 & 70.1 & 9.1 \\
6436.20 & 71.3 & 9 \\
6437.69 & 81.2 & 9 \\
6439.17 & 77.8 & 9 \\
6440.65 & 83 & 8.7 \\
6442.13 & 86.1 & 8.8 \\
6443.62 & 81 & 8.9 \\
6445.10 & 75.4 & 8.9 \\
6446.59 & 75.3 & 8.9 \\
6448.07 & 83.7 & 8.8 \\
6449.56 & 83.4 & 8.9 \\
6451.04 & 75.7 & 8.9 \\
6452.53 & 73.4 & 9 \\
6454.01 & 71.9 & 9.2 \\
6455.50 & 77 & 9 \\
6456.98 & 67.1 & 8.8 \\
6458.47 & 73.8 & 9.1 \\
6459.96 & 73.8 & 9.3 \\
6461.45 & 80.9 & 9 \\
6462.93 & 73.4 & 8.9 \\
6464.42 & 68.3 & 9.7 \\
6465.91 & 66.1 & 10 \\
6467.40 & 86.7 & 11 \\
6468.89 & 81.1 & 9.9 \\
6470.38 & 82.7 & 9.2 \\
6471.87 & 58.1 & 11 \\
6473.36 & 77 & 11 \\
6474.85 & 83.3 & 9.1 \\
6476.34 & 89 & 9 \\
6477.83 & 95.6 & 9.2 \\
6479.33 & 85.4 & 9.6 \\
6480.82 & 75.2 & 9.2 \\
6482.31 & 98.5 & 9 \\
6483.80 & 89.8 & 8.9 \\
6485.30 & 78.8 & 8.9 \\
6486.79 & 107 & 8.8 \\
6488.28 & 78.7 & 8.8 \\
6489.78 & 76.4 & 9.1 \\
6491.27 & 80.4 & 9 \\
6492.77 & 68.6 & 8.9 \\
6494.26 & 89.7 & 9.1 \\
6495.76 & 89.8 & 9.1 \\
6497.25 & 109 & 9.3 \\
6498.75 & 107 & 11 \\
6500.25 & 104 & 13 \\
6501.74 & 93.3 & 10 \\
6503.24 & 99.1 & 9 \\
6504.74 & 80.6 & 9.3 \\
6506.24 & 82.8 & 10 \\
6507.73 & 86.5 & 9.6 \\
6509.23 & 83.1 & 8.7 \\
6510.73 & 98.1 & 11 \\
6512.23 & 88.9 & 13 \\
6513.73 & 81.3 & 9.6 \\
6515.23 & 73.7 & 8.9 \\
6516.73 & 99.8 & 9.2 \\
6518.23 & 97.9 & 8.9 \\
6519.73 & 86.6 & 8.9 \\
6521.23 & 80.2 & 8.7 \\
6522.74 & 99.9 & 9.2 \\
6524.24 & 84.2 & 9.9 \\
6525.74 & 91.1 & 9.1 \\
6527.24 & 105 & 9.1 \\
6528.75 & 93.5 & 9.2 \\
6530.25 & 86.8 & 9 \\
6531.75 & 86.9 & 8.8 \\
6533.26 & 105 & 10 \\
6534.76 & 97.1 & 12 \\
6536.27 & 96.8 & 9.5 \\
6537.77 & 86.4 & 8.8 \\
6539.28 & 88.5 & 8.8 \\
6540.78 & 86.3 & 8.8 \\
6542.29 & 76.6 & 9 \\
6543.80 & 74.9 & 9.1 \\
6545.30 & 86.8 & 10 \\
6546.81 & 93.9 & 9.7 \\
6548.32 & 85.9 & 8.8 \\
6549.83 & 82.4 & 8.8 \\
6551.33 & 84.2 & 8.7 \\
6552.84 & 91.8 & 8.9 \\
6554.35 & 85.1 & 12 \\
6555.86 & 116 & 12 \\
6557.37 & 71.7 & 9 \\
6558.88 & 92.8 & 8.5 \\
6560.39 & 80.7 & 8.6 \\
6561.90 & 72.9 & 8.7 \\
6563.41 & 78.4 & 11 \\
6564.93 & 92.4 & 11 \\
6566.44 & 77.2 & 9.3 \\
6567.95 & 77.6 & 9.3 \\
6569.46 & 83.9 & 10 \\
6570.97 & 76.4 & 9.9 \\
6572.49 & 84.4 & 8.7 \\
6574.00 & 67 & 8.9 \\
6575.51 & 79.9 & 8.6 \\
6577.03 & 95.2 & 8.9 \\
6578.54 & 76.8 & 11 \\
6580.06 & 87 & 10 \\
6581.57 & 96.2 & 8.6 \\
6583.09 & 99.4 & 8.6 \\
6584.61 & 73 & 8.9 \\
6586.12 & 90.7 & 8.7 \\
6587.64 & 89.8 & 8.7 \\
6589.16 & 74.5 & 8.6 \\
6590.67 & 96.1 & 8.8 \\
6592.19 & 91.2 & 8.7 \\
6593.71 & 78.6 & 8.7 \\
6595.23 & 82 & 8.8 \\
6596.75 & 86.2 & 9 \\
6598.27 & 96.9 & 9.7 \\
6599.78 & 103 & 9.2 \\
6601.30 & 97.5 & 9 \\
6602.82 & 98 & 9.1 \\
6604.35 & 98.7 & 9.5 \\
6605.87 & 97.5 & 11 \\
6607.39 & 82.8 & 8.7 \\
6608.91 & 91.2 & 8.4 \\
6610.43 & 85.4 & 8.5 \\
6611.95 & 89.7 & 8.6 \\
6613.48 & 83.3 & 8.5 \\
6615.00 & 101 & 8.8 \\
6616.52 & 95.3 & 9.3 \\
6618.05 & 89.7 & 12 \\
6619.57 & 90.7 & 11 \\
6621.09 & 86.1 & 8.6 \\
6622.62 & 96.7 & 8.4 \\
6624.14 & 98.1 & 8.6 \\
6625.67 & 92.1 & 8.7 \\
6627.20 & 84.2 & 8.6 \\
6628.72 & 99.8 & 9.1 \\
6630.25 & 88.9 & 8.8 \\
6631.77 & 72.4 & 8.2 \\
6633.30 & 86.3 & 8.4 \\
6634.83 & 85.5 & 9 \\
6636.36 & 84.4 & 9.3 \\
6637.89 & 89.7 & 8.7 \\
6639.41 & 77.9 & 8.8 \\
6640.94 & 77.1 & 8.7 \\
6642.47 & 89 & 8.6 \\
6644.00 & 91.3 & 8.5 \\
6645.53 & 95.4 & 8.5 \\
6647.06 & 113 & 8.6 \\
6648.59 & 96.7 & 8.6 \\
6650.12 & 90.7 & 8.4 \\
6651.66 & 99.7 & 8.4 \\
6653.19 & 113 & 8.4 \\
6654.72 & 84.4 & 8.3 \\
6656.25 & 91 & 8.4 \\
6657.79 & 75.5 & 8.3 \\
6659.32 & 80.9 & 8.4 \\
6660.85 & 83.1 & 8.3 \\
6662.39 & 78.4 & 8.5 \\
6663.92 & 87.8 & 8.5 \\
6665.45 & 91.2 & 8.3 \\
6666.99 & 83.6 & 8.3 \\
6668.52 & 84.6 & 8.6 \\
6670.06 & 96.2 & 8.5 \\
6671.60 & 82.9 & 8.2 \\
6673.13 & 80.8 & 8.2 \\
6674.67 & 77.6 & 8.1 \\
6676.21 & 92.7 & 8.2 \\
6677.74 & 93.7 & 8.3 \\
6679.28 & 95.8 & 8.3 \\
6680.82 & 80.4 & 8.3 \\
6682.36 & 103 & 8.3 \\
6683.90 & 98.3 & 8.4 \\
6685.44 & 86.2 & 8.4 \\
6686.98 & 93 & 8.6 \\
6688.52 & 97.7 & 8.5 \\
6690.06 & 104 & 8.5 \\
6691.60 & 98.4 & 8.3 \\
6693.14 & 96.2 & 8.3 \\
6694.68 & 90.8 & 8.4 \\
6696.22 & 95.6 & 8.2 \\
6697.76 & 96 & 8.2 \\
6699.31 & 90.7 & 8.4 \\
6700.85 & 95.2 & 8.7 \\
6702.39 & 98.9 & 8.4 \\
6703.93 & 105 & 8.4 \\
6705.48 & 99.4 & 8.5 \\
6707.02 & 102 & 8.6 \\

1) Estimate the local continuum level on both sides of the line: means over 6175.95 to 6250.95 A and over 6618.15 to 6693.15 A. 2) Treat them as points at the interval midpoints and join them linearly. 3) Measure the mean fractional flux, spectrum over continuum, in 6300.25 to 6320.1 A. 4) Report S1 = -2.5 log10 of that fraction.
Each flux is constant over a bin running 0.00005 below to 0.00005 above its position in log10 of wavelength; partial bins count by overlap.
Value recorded -0.21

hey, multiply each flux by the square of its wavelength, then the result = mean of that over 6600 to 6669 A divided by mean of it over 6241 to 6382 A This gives 1.40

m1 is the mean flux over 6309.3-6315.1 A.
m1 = 74.9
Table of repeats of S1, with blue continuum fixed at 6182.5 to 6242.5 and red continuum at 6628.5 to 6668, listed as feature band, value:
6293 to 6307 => -0.167 mag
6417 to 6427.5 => -0.042 mag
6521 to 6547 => -0.113 mag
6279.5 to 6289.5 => 0.062 mag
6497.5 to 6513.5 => -0.166 mag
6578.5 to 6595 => -0.029 mag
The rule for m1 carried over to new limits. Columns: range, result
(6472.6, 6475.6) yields 80.1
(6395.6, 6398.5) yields 91.7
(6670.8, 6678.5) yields 85.6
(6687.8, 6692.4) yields 100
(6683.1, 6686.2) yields 92.3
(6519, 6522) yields 83.2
